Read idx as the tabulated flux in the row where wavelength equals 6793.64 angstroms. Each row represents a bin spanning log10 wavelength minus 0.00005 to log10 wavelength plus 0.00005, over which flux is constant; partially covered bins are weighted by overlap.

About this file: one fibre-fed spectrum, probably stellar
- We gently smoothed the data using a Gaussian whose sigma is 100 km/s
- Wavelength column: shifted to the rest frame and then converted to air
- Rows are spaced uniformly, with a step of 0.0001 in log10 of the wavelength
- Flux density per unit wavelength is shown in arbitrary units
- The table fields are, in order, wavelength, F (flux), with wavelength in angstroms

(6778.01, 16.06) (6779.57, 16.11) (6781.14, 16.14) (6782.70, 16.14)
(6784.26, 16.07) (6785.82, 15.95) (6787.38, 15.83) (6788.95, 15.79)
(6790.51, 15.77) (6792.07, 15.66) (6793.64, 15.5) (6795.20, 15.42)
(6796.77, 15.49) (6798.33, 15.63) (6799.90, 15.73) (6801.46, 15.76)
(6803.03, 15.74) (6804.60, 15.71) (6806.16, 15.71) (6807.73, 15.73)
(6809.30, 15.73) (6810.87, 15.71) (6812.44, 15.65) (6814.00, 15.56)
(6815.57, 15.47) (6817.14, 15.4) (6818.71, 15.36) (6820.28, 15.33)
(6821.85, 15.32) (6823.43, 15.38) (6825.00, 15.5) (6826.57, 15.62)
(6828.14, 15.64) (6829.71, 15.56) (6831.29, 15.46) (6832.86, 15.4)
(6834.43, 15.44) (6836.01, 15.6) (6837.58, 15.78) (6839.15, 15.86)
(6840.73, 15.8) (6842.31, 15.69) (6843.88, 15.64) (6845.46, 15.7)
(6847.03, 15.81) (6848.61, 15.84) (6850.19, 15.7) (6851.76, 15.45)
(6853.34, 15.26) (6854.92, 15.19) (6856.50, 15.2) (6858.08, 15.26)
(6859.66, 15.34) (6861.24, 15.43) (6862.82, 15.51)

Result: 15.5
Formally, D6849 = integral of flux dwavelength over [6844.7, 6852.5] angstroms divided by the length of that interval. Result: 15.7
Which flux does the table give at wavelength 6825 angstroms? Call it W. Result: 15.5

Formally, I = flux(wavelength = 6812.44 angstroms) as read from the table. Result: 15.65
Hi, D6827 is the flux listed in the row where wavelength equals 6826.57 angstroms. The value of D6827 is 15.62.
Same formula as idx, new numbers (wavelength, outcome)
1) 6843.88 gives 15.64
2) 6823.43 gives 15.38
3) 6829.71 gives 15.56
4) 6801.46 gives 15.76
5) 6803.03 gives 15.74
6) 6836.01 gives 15.6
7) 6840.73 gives 15.8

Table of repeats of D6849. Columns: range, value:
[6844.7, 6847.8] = 15.8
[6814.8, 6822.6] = 15.4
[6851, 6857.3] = 15.3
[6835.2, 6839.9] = 15.8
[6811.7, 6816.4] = 15.6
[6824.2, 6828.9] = 15.6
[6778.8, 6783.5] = 16.1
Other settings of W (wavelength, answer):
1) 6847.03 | 15.81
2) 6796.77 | 15.49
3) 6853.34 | 15.26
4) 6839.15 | 15.86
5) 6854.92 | 15.19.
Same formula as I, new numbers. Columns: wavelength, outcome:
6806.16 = 15.71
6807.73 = 15.73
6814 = 15.56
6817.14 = 15.4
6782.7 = 16.14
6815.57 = 15.47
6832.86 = 15.4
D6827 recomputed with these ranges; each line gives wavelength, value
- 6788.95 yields 15.79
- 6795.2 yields 15.42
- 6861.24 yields 15.43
